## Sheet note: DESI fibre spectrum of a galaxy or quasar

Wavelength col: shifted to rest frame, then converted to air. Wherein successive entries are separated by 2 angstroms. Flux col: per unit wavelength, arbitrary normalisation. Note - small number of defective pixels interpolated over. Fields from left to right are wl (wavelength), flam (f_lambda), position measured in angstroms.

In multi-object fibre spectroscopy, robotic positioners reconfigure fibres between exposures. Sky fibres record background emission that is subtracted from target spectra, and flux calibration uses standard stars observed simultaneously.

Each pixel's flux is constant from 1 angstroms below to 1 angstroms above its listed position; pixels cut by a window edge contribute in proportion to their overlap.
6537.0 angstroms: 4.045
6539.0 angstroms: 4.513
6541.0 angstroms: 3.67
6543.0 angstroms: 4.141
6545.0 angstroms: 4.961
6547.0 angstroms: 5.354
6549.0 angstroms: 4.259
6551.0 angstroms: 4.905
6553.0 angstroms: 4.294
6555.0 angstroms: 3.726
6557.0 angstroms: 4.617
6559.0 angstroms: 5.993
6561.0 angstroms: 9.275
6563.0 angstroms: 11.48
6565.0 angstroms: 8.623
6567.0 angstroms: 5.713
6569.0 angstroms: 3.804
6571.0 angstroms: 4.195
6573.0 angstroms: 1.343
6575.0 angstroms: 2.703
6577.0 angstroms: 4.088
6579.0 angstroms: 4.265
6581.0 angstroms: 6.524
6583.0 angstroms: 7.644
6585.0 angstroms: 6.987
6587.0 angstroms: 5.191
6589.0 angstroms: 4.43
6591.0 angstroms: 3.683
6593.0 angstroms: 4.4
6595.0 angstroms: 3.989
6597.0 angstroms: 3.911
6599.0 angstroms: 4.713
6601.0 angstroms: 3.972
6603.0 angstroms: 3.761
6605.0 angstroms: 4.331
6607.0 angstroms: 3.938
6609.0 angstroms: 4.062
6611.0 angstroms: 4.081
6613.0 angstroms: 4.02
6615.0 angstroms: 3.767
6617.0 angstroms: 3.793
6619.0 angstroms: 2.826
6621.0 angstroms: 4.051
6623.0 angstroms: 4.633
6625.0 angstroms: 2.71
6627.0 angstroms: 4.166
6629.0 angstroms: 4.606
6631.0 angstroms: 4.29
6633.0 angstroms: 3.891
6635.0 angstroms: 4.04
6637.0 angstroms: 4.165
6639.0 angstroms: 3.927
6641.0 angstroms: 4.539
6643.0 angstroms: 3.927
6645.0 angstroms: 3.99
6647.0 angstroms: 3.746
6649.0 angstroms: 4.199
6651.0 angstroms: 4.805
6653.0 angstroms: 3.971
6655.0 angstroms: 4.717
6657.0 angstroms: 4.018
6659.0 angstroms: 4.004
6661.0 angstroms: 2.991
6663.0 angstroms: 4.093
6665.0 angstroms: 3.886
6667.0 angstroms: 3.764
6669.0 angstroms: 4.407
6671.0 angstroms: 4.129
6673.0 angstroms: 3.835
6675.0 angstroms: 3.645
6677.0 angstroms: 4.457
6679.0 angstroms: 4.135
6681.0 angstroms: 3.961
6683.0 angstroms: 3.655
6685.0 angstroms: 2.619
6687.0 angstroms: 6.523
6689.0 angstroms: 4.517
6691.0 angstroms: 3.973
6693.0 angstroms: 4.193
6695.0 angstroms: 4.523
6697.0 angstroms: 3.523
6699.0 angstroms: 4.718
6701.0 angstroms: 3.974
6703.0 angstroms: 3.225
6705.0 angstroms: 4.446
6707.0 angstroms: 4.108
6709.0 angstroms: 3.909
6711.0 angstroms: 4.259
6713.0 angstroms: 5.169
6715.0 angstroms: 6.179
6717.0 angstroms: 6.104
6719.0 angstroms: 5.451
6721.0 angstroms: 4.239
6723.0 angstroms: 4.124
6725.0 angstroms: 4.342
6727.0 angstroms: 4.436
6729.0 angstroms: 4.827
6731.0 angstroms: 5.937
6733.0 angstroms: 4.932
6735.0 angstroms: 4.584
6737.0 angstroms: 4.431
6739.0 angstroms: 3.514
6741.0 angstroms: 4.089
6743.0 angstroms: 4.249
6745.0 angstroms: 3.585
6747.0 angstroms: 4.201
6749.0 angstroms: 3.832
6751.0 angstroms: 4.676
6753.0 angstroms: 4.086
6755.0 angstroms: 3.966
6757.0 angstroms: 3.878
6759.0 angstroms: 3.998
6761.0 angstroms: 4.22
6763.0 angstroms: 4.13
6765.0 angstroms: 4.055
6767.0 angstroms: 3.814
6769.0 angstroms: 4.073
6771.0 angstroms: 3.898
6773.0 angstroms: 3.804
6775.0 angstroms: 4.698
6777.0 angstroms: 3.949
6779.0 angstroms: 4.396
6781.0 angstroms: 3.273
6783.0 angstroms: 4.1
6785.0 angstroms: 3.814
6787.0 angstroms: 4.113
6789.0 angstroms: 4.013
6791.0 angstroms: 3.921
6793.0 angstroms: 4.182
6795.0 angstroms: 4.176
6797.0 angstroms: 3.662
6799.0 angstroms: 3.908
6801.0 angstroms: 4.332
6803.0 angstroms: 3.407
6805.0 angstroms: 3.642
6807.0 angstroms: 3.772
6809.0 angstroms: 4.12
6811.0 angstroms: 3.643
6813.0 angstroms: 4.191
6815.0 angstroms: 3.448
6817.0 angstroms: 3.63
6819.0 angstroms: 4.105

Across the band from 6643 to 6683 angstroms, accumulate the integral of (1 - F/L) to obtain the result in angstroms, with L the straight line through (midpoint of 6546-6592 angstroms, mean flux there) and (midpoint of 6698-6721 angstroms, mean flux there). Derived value 7.1 angstroms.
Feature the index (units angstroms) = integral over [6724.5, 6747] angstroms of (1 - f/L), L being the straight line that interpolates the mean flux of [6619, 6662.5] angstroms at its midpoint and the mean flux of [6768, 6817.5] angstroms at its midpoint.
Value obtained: -2.7 angstroms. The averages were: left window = 4.04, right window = 3.93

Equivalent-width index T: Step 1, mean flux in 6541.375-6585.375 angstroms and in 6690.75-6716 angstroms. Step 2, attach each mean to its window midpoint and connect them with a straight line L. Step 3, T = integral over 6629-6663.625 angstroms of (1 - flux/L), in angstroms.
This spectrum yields 4.80 angstroms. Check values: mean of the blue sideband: 5.36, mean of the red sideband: 4.33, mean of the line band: 4.09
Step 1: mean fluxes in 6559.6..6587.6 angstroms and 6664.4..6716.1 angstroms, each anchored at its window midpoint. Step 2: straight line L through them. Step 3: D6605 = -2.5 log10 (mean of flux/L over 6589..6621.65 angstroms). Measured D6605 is 0.34 mag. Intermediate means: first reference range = 5.86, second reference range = 4.23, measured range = 3.97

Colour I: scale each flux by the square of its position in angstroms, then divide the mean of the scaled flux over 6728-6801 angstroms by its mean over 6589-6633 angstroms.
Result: 1.09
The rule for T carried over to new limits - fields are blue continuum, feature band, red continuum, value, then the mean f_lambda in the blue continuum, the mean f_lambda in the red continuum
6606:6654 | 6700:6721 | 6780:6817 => -3.9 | 4.01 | 3.87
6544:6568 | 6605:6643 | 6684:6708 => 8.7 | 6.1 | 4.2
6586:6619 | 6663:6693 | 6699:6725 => 2.2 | 4.09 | 4.59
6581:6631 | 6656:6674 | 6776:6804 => 1.4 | 4.36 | 3.95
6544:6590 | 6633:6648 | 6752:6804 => 2.7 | 5.41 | 3.99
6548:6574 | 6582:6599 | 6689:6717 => 1.0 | 5.56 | 4.39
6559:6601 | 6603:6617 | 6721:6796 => 3.1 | 5.33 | 4.17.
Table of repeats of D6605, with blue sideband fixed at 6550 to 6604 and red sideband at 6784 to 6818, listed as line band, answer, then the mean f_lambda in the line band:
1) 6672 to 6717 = 0.04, 4.29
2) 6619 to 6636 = 0.21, 3.98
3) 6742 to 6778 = 0.01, 4.06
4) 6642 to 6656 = 0.13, 4.19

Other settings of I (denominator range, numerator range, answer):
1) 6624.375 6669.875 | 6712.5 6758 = 1.15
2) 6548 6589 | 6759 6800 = 0.78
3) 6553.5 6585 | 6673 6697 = 0.77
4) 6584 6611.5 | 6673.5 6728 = 1.03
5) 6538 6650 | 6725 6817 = 0.94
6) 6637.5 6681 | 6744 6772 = 1.02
